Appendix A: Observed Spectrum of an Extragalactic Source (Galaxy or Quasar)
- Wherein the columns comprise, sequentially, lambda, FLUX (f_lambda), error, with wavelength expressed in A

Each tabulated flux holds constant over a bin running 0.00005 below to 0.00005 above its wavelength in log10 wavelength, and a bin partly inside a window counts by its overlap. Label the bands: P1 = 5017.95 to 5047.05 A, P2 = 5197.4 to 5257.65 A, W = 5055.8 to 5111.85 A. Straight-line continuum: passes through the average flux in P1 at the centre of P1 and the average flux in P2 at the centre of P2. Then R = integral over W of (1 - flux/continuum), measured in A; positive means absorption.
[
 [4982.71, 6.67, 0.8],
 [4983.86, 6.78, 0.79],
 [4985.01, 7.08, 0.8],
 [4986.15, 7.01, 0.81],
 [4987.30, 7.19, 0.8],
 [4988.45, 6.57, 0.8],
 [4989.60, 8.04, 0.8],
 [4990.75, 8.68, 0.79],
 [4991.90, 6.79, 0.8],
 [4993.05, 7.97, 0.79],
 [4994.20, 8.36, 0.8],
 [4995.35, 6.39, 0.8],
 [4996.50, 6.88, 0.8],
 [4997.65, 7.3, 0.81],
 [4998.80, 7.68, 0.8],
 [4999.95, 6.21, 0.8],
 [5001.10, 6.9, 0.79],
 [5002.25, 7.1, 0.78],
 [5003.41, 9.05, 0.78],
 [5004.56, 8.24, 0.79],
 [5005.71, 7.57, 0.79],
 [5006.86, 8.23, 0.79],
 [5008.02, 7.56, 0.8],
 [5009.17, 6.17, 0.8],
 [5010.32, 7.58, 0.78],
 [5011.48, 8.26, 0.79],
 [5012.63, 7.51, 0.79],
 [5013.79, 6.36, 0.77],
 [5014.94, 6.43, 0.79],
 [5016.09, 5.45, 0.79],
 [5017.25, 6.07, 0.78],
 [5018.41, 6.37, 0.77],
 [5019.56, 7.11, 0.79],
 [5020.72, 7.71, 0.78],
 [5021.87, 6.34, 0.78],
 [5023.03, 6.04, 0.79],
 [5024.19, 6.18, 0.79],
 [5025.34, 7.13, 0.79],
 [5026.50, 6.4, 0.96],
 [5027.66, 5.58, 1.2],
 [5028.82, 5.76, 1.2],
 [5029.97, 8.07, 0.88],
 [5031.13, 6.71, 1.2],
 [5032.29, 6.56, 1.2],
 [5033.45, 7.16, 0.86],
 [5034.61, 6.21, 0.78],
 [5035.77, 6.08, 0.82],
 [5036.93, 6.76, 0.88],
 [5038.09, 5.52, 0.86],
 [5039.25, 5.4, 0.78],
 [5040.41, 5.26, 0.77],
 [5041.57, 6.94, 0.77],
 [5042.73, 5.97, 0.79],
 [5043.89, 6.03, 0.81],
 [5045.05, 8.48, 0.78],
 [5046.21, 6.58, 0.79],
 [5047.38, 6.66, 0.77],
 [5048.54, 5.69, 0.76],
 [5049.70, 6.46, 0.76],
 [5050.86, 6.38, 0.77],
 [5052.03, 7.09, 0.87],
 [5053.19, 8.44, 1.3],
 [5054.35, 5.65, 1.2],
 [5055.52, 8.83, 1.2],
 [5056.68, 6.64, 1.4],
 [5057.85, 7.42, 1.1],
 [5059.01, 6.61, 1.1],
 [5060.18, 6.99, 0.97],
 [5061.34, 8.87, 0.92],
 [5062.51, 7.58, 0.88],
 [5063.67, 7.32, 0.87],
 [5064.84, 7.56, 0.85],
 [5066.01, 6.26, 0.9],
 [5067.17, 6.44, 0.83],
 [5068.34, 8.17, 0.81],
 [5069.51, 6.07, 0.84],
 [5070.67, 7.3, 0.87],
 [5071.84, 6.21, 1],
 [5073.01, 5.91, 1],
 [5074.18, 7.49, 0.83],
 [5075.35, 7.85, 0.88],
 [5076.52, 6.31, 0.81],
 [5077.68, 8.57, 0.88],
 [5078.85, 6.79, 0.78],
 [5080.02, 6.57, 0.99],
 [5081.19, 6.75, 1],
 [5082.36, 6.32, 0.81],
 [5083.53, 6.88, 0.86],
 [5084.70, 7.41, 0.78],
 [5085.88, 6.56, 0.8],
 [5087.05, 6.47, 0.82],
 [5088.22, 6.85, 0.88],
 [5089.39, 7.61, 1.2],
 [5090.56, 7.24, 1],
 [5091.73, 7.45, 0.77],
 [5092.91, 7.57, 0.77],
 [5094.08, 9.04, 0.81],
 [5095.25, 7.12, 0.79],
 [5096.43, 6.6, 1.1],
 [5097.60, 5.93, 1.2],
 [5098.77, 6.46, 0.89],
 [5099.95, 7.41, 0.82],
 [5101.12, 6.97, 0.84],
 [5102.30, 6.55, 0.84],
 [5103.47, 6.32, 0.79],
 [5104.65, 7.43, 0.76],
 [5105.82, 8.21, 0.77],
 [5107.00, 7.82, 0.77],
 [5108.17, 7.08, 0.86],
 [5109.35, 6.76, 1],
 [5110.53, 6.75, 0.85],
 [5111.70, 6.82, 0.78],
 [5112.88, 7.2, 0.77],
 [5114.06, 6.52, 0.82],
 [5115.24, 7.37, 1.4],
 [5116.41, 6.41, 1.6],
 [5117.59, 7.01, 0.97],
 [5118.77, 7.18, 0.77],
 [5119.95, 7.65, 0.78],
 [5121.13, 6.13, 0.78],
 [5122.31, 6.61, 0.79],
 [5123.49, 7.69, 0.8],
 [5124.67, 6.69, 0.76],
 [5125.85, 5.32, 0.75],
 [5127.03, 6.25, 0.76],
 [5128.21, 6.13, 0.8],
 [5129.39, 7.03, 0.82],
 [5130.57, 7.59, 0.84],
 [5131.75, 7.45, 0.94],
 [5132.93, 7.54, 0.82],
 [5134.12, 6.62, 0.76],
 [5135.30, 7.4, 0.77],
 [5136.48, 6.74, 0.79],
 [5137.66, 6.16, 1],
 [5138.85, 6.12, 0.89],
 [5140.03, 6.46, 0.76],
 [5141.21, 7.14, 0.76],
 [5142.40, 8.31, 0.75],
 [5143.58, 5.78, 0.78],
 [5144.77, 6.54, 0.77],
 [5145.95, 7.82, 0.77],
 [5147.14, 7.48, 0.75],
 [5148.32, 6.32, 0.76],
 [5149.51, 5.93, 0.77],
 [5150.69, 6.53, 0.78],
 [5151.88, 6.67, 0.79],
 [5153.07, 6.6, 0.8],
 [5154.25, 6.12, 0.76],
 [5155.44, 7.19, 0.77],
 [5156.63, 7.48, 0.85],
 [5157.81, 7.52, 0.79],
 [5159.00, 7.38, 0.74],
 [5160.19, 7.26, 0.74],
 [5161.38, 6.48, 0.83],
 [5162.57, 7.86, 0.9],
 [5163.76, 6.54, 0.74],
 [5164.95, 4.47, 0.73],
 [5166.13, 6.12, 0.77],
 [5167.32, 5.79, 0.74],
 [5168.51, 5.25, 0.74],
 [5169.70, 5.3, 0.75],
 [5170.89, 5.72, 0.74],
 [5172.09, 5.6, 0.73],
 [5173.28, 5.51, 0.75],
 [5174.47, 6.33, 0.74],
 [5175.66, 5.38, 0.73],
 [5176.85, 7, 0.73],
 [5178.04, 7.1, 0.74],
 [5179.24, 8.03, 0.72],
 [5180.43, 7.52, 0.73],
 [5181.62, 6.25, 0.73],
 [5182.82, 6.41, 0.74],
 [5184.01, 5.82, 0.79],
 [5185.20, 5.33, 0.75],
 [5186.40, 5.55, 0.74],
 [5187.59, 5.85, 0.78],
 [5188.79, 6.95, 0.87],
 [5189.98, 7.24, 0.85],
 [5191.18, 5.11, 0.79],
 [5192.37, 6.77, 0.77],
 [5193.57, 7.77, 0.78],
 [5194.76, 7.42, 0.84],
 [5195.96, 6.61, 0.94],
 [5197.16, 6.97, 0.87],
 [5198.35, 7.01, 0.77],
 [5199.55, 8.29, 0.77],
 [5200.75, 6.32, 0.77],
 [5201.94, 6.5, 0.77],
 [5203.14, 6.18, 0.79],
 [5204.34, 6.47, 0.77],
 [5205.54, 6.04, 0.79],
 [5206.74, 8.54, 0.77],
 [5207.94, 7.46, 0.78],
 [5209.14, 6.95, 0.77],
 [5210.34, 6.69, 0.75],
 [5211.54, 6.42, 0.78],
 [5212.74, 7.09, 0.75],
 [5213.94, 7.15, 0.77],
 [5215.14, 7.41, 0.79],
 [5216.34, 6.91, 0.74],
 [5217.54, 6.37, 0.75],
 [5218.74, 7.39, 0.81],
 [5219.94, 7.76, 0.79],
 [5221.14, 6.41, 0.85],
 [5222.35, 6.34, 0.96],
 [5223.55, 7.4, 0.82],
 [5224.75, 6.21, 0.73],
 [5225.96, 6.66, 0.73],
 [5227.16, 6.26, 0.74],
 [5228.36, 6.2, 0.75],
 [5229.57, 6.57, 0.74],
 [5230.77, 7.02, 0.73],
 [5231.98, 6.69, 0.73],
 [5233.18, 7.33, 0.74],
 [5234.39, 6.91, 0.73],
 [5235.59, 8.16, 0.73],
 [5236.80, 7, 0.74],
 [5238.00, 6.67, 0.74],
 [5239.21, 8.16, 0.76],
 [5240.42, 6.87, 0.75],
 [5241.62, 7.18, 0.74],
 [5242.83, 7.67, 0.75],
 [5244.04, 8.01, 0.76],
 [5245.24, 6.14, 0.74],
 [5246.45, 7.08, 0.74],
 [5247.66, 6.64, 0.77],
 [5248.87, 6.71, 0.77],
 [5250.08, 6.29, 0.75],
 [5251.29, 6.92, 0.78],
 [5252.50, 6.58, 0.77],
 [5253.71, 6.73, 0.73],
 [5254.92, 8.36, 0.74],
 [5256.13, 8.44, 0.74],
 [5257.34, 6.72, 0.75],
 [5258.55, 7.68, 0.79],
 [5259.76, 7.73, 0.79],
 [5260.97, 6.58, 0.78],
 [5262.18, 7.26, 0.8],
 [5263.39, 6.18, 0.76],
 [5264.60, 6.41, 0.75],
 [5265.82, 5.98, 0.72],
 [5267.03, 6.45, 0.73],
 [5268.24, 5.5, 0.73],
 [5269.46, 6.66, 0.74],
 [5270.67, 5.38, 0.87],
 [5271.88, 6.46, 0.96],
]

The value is -3.9 A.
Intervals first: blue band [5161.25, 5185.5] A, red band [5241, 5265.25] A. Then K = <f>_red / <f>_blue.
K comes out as 1.14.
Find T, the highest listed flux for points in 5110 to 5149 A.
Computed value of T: 8.31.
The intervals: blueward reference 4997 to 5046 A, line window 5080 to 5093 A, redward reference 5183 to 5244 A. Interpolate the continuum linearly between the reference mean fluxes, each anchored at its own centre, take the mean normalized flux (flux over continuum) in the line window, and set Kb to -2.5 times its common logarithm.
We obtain -0.024 mag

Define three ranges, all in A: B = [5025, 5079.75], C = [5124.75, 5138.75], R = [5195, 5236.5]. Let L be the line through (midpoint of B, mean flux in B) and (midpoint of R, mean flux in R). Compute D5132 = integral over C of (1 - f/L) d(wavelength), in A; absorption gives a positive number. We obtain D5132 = 0.27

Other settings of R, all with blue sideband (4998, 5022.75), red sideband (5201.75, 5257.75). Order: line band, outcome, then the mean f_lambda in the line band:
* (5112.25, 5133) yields 0.6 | 6.86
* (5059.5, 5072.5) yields -0.1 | 7.15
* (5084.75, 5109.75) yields -0.2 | 7.12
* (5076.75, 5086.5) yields 0.2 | 6.96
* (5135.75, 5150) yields 0.6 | 6.75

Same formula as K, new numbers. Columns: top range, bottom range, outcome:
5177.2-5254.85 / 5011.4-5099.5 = 1.01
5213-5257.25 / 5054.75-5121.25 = 0.99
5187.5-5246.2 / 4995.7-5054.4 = 1.02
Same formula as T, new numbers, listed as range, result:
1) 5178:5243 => 8.54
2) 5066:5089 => 8.57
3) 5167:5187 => 8.03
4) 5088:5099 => 9.04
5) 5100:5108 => 8.21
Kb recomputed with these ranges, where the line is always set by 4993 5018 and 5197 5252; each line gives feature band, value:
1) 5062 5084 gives 0.03 mag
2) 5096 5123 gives 0.02 mag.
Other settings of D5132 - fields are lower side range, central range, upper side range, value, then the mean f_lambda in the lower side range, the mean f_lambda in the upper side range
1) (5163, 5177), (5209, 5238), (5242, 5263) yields -1.0 A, 5.74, 7.14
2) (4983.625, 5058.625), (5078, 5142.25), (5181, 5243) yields -0.7 A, 6.91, 6.82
